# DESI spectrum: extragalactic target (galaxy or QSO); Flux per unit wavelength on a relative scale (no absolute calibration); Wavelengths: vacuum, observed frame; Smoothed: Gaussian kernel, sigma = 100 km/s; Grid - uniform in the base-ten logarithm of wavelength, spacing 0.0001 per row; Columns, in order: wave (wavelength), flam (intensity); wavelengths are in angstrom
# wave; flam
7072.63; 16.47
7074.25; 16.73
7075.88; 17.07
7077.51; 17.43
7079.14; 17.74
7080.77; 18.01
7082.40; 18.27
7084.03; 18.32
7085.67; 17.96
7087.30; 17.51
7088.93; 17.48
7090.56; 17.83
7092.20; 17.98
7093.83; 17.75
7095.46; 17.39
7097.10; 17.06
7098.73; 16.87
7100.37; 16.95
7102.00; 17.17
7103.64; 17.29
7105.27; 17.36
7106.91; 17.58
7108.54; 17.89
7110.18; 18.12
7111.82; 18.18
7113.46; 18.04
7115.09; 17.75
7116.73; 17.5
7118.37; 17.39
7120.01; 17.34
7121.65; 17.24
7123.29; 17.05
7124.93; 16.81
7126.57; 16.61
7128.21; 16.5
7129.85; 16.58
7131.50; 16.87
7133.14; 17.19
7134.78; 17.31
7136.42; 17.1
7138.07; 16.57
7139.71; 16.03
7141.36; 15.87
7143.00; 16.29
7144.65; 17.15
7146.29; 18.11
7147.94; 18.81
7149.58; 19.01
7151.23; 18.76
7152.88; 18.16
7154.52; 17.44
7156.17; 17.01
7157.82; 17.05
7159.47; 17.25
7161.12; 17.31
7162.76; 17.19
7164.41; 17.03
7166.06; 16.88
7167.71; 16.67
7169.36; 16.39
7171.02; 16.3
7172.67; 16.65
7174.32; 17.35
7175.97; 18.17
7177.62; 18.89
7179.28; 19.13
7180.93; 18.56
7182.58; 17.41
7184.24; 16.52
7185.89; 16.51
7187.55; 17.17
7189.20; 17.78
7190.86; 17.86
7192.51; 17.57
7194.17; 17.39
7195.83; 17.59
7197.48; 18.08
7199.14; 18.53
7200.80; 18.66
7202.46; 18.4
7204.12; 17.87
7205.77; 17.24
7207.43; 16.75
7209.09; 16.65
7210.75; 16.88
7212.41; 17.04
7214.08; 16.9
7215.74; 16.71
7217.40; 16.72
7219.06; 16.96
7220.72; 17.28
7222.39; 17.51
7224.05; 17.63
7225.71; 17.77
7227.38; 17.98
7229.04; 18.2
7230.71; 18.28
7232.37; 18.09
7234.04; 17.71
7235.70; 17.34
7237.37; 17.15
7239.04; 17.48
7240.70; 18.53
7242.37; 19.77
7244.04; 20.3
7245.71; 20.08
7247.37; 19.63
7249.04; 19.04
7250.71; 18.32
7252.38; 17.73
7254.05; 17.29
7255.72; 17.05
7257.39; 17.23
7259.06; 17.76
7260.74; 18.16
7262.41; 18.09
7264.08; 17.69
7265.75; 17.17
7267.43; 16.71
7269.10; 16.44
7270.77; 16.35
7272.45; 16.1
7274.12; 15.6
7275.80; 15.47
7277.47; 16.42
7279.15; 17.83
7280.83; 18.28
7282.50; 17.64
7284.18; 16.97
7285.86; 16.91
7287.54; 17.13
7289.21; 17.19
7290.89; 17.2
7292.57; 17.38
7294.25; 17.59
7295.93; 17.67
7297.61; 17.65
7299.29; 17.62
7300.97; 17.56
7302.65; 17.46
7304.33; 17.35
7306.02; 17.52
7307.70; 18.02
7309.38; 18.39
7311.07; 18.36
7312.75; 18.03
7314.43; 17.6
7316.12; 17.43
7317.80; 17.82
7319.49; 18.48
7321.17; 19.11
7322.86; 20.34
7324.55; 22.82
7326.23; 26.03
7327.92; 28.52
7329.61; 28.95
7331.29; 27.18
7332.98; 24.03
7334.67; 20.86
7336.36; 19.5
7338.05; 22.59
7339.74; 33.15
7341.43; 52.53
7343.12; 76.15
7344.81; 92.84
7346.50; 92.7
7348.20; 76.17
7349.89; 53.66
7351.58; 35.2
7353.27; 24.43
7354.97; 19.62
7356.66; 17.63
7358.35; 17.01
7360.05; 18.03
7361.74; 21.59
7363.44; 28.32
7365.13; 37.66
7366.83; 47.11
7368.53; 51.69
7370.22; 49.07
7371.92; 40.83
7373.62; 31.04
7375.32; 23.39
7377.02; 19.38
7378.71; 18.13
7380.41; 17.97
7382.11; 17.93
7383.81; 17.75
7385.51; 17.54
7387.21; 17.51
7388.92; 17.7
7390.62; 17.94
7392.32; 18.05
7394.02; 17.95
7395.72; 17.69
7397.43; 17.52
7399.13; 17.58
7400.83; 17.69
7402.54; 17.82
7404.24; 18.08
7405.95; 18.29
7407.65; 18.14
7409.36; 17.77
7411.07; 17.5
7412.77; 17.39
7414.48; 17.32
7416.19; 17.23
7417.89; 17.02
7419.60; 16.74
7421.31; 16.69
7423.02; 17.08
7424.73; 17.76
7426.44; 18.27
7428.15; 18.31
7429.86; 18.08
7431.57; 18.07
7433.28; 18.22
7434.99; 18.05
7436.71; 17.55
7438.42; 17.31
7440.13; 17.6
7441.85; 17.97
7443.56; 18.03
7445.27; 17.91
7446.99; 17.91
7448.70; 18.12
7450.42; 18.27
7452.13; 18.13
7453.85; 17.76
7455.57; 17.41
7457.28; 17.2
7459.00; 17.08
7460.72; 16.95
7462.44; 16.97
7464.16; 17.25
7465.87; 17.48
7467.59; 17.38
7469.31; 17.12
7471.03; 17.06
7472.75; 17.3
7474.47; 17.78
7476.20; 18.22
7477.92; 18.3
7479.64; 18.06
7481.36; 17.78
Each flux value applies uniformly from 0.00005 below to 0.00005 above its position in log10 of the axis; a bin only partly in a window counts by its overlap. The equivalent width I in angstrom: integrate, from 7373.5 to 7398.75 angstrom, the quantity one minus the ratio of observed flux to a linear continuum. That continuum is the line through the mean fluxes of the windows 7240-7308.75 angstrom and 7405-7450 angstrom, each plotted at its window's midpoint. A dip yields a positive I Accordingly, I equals -1.6 angstrom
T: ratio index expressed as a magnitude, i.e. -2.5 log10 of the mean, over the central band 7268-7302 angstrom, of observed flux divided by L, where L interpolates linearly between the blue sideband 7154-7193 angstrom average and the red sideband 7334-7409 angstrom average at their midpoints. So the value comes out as 0.403 mag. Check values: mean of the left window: 17.3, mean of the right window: 30.4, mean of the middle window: 17.1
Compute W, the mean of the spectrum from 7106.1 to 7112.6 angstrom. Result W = 17.9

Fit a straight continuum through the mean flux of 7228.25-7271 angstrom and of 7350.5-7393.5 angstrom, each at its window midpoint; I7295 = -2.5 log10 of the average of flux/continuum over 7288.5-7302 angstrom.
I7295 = 0.19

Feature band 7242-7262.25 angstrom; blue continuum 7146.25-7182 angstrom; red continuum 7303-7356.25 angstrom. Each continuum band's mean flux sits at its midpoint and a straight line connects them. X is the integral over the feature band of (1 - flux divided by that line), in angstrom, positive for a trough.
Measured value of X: 5.4 angstrom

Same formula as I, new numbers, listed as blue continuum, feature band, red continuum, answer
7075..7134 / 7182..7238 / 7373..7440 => 0.7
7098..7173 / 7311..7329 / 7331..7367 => 7.7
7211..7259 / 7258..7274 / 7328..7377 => 4.2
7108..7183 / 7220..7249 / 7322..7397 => 6.2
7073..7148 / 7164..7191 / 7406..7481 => 0.0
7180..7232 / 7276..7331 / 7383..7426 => -4.2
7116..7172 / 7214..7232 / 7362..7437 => 1.0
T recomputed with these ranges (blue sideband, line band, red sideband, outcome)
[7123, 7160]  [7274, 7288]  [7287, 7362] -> 0.432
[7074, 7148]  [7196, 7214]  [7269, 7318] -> -0.016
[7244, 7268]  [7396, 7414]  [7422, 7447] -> 0.009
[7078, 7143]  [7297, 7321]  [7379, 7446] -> -0.016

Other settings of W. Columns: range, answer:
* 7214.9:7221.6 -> 16.9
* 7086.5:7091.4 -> 17.6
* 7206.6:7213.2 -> 16.8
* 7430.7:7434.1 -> 18.2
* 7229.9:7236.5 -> 17.9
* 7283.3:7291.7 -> 17.1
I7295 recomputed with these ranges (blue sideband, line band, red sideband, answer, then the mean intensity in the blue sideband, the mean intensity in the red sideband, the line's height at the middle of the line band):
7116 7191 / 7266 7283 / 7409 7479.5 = 0.05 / 17.3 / 17.6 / 17.4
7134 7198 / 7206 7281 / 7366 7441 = 0.06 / 17.4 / 20.8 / 18.5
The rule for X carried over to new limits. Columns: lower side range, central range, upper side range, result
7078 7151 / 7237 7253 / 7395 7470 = -1.25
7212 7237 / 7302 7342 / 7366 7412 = -3.18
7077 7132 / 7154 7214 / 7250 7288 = -0.37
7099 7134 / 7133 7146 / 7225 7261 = 0.56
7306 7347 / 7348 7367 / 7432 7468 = -2.55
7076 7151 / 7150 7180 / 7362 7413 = 1.79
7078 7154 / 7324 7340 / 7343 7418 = 0.81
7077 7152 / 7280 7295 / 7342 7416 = 4.68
